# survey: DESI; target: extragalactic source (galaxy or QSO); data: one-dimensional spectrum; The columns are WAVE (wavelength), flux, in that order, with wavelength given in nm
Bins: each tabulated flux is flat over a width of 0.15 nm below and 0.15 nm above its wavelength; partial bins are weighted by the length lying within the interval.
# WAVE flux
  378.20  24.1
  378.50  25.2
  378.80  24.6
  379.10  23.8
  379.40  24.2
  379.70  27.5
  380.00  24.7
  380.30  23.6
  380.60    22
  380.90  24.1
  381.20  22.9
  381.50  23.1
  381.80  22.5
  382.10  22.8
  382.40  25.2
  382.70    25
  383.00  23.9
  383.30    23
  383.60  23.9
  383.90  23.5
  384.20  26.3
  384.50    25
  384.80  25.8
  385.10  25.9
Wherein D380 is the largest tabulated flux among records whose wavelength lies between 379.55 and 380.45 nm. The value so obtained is 27.5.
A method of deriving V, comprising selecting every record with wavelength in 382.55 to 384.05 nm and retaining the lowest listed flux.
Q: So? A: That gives 23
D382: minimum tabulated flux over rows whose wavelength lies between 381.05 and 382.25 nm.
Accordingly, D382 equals 22.5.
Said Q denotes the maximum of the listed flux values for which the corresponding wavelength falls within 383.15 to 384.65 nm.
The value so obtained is 26.3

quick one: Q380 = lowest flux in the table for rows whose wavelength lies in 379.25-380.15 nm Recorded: 24.2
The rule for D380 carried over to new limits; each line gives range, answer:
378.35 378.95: 25.2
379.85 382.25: 24.7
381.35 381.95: 23.1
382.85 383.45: 23.9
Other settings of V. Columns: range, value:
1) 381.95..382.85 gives 22.8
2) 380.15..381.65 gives 22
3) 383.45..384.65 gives 23.5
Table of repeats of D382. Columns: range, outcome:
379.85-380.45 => 23.6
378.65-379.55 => 23.8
